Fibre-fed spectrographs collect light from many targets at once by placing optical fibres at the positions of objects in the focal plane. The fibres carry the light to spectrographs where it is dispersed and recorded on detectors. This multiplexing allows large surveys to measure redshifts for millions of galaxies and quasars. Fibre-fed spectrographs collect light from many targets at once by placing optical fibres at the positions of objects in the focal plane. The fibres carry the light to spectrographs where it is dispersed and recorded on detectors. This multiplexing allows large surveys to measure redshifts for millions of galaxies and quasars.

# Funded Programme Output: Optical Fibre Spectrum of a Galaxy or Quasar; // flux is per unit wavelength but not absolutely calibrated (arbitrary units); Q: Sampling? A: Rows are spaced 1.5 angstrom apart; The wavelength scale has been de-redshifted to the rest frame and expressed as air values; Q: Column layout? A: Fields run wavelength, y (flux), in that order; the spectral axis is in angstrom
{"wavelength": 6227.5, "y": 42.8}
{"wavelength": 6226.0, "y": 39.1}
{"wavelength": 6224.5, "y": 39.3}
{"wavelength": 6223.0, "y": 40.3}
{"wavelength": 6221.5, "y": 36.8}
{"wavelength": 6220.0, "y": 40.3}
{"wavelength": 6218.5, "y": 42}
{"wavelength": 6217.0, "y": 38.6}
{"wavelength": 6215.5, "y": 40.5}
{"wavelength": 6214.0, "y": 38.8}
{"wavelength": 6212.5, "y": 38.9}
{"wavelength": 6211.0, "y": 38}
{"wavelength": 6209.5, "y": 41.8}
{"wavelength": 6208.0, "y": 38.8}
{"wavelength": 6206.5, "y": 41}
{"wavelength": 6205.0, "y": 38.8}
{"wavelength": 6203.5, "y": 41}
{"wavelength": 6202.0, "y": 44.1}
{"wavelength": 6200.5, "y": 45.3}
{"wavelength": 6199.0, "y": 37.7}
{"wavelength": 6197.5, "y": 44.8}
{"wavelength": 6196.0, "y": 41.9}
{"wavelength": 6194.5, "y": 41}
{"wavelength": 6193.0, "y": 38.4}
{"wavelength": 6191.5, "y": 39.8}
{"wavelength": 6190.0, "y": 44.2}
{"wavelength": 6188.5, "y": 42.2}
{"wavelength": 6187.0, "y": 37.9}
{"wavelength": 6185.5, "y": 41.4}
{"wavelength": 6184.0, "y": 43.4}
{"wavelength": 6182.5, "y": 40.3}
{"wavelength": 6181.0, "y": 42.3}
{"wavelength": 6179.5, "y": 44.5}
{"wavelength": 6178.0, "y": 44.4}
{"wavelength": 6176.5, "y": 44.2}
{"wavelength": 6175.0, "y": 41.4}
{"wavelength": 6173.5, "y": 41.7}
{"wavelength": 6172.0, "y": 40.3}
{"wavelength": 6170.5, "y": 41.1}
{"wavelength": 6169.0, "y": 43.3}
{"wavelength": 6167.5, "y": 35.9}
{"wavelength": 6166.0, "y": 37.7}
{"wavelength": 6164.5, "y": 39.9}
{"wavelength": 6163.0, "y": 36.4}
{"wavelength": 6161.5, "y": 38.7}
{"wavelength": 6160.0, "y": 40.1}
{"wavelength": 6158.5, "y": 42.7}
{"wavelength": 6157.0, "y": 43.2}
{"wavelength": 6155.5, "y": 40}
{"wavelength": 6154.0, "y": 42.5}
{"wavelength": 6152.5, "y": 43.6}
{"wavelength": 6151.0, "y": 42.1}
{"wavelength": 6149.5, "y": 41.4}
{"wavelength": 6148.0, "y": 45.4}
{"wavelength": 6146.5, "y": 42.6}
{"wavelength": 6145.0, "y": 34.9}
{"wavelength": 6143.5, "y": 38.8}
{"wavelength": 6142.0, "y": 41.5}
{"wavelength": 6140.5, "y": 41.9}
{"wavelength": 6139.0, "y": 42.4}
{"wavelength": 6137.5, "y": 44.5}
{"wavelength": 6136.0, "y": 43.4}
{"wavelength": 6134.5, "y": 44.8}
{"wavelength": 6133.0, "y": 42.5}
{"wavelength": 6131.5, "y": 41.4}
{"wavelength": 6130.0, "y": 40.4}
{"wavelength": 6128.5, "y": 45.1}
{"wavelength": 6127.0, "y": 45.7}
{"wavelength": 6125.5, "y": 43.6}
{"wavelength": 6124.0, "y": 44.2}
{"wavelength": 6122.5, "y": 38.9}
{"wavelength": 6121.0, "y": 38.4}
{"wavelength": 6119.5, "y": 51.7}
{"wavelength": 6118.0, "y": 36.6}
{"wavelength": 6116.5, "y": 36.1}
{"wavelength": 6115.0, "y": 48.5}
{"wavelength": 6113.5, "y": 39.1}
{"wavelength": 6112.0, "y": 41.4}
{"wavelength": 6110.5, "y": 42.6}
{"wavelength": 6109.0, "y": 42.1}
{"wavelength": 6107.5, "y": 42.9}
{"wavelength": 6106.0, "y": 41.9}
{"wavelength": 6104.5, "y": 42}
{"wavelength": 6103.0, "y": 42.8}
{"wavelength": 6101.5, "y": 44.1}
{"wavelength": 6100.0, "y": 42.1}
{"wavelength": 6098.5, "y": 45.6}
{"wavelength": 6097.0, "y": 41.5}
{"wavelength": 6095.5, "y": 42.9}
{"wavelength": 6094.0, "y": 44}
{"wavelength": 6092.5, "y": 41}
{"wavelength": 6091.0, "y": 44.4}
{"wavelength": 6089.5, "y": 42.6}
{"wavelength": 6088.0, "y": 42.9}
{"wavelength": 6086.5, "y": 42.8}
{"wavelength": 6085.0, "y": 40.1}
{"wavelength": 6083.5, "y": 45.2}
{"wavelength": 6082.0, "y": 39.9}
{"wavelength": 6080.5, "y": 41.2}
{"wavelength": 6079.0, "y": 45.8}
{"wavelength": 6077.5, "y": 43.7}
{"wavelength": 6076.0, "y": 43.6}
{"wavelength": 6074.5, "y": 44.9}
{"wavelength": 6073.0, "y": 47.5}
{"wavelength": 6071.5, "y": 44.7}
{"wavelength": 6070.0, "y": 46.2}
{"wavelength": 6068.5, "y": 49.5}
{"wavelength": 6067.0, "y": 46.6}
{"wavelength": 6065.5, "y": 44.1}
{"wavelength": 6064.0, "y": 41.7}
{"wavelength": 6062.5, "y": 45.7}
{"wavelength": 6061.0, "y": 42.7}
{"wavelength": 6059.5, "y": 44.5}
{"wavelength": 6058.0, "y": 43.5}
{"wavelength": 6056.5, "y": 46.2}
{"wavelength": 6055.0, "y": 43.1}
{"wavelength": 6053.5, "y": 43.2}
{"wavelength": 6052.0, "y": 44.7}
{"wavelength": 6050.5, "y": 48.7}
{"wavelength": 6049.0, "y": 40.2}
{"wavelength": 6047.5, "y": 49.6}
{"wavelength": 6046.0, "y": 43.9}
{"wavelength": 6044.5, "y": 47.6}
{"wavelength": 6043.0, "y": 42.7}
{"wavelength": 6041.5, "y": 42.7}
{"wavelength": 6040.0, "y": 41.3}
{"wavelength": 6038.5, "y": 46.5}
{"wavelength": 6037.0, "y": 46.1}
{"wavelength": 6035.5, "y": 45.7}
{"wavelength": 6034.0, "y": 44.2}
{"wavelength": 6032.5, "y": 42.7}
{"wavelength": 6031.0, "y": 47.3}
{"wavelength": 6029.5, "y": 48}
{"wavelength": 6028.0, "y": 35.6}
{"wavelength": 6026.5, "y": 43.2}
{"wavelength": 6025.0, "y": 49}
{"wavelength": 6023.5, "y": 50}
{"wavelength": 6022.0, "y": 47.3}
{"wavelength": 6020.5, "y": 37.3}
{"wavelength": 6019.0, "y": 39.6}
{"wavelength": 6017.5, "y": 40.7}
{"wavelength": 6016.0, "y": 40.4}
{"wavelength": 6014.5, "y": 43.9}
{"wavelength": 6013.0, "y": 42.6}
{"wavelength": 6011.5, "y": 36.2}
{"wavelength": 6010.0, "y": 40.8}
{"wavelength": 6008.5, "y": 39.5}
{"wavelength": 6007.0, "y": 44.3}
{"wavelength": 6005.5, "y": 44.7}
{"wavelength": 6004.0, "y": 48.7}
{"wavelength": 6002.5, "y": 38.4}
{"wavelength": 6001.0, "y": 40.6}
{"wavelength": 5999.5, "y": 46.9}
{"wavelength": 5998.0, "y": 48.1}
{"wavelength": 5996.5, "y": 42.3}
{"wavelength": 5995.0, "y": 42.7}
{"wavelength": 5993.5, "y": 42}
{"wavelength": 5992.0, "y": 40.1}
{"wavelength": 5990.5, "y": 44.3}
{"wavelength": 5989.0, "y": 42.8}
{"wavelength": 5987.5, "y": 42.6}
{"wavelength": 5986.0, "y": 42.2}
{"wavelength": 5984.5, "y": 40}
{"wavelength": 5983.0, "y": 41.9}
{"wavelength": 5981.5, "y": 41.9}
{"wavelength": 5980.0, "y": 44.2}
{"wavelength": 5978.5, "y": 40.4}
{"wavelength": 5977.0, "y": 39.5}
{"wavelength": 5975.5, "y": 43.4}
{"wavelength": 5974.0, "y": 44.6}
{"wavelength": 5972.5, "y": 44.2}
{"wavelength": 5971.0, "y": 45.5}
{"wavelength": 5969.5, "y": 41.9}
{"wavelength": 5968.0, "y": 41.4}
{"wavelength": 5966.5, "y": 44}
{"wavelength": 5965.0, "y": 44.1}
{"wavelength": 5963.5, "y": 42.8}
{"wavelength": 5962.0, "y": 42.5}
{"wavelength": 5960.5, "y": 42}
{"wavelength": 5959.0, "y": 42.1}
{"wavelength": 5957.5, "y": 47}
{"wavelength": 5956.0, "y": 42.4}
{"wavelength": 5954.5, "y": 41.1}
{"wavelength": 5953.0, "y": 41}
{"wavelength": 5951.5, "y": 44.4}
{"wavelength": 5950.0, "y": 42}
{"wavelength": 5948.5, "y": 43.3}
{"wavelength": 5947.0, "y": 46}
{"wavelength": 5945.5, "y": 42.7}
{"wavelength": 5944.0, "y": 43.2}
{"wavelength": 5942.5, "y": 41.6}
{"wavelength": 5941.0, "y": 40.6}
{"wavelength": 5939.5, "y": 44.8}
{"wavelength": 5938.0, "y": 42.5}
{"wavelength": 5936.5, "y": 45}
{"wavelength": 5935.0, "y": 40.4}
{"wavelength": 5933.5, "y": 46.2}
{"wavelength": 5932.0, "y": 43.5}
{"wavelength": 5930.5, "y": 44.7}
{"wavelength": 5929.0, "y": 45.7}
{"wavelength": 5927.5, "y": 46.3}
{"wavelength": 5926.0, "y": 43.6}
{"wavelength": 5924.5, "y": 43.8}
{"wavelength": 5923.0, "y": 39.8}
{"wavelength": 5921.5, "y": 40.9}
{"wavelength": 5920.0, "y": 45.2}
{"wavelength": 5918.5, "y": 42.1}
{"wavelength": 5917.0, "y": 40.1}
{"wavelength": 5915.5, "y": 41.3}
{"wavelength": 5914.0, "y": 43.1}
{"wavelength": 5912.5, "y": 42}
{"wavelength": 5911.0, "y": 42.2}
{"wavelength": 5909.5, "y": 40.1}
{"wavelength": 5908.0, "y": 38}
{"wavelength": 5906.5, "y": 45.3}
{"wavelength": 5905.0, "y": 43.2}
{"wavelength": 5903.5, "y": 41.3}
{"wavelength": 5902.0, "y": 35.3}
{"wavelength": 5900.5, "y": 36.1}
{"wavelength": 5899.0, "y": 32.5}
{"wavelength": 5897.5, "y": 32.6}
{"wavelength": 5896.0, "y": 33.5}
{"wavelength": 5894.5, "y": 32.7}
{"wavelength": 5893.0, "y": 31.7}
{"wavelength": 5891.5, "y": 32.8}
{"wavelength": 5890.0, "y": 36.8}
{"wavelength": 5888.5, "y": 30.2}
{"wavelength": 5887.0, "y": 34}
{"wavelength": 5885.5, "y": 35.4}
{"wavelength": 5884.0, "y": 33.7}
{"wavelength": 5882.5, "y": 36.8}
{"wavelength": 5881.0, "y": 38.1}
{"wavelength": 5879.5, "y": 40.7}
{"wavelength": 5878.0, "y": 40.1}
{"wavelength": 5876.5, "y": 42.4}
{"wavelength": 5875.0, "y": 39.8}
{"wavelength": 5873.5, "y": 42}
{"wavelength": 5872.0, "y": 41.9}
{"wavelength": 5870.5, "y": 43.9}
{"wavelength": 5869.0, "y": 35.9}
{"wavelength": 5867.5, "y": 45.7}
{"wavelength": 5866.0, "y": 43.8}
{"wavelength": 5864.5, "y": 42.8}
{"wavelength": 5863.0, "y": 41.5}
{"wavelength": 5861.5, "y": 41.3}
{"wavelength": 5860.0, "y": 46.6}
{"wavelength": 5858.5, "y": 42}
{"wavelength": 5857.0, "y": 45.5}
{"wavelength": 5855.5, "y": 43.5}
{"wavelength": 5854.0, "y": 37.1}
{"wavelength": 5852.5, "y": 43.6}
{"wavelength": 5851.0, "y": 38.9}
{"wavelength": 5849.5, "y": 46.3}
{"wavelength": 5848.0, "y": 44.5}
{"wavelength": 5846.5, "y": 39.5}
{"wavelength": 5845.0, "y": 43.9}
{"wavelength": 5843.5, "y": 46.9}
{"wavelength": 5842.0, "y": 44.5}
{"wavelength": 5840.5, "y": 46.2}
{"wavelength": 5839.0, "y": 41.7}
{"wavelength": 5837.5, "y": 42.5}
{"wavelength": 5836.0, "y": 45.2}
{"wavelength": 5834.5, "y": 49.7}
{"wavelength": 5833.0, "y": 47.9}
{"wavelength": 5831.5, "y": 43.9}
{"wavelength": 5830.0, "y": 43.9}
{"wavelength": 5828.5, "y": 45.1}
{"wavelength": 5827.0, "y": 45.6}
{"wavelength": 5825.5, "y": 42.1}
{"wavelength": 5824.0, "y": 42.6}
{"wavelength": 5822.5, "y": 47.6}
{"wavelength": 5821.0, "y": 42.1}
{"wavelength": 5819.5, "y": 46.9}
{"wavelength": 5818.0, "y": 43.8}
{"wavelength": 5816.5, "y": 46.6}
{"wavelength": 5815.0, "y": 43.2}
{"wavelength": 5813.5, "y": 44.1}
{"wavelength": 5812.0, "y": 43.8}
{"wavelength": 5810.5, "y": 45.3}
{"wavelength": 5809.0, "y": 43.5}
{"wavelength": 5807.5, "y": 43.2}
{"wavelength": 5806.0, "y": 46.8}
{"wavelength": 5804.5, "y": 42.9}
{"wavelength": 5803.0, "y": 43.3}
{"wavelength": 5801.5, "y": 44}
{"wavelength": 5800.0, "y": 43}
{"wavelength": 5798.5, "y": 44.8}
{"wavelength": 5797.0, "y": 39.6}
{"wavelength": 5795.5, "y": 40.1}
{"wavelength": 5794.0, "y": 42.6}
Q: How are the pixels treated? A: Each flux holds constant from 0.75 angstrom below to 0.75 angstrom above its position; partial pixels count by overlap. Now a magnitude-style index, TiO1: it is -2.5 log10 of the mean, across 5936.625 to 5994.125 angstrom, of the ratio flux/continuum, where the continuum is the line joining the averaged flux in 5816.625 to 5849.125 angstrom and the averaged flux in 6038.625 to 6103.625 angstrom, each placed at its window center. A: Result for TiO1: 0.04 mag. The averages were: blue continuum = 44.6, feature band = 42.7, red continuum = 44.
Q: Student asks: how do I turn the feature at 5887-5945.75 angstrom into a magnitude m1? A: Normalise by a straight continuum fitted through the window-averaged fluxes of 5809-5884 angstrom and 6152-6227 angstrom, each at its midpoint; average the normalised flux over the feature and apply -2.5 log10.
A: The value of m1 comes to 0.06 mag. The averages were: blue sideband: 43.2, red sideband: 40.8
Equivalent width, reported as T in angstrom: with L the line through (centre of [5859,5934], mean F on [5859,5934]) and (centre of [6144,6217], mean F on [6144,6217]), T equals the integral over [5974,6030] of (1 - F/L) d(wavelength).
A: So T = -3.1 angstrom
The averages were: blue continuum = 40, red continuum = 41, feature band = 42.6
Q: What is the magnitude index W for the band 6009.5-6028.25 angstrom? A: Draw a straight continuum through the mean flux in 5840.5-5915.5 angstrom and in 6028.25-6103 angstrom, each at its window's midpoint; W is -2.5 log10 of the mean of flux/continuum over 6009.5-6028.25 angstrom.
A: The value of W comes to 0.02 mag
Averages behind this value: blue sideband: 39.9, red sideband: 44.2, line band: 42.2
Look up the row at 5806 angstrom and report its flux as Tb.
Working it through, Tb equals 46.8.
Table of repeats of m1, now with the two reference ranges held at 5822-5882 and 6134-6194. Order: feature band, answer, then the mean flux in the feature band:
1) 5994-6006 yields -0.043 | 44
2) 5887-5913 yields 0.168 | 36.7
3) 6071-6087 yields -0.044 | 43.6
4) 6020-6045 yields -0.062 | 44.6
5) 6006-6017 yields 0.027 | 41.2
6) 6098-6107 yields -0.033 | 43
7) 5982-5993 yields 0.010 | 42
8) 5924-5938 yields -0.040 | 44.3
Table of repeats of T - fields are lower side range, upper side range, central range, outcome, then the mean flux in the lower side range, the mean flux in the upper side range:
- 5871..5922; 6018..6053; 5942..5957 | -0.80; 38.4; 44.5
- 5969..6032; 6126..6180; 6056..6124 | -1.75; 42.9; 41.7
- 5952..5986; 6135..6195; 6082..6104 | -0.57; 42.6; 41.3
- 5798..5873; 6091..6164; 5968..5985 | 0.20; 43.8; 42.1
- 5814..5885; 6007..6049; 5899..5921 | 1.19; 43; 43.5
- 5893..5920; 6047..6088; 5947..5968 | -1.25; 38.9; 44.4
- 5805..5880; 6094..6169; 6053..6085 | -1.63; 43.6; 41.8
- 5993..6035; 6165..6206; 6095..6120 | -0.17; 43.1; 41.4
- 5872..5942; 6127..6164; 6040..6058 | -1.59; 39.8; 41.7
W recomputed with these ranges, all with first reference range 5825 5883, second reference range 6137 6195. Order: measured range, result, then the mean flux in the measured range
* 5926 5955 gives -0.02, 43.4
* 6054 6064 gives -0.06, 44.1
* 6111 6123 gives 0.00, 41.4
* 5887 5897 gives 0.28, 33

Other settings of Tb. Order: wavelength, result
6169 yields 43.3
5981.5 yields 41.9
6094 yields 44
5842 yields 44.5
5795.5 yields 40.1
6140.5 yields 41.9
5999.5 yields 46.9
